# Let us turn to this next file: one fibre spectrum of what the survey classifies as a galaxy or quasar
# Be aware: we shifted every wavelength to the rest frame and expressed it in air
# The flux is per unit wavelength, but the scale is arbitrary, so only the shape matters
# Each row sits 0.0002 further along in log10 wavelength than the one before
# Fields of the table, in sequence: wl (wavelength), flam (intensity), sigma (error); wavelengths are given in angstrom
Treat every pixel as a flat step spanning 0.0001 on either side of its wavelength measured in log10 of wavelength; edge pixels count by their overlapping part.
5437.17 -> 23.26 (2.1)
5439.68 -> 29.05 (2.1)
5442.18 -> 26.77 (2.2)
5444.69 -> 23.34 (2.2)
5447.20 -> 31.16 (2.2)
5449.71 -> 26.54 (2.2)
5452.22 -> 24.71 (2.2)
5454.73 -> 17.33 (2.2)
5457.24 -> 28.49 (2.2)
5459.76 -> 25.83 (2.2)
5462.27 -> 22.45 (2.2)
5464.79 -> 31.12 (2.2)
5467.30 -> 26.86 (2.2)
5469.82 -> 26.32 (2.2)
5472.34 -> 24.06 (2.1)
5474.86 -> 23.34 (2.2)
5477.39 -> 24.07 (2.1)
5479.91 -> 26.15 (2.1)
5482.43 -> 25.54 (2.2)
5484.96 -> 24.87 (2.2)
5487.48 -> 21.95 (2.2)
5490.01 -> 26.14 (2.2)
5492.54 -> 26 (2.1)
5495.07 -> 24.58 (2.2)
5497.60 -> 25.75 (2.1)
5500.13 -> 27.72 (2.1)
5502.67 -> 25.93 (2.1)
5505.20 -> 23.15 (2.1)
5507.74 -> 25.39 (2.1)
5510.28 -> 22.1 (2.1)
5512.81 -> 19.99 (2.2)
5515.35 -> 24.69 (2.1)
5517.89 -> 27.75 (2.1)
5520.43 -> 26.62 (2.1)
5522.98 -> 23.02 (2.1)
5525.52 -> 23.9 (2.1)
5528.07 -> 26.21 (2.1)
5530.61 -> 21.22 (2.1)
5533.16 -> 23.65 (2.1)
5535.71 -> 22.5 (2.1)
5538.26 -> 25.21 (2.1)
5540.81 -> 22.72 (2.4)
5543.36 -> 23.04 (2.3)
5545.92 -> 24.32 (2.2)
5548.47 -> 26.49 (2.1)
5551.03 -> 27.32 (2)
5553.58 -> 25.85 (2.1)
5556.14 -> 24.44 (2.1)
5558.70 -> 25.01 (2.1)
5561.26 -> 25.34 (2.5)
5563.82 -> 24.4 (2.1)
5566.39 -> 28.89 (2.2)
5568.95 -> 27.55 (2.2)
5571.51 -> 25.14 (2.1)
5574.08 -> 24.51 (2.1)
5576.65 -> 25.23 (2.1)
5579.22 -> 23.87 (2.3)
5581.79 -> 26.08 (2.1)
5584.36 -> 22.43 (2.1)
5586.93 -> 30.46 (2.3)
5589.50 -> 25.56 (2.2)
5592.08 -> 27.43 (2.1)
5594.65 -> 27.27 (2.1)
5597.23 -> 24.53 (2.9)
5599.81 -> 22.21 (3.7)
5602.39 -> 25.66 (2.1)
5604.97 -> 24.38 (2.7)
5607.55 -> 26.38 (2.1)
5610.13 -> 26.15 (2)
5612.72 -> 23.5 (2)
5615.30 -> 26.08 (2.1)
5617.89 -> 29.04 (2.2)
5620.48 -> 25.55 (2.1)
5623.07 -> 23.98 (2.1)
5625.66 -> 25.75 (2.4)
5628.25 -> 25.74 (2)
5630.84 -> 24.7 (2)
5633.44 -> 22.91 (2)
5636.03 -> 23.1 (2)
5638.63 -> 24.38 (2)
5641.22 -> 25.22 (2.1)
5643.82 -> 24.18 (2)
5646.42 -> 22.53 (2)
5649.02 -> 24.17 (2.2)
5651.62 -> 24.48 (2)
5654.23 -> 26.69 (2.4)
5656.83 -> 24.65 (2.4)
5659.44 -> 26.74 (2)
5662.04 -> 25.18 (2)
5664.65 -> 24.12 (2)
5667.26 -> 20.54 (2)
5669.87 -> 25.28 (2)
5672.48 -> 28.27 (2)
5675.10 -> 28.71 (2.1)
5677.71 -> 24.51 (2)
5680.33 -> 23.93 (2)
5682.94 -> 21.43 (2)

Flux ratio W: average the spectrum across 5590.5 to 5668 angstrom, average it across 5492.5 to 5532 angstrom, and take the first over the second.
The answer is 1.01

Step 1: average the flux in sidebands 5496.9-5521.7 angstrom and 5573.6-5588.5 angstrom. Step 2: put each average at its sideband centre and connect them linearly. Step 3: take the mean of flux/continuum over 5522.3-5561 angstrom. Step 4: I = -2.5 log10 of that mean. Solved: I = 0.03 mag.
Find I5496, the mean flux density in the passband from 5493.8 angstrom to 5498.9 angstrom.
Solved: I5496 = 25.2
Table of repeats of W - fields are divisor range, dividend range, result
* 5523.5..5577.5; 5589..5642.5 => 1.01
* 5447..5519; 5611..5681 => 1.00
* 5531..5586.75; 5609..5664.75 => 1.00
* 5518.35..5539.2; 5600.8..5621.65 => 1.07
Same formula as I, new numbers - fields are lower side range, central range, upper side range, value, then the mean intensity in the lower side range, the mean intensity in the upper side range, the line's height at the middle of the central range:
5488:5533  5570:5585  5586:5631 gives 0.03 mag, 24.6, 25.8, 25.4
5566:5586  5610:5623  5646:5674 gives -0.03 mag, 25.4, 24.9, 25.2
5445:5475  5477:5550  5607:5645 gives 0.04 mag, 25.7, 25.1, 25.5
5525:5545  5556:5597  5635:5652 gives -0.09 mag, 23.5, 24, 23.7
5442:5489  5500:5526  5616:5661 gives 0.03 mag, 25.3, 24.9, 25.2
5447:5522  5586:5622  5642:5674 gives -0.05 mag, 25.1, 24.8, 24.9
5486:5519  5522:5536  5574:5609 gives 0.06 mag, 24.7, 25.5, 24.9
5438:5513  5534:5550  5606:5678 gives 0.05 mag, 25.3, 25.1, 25.2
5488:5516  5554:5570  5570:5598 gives -0.02 mag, 24.6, 25.7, 25.4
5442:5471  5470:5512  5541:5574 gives 0.04 mag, 25.9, 25.5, 25.8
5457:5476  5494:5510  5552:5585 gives 0.02 mag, 25.9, 25.4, 25.7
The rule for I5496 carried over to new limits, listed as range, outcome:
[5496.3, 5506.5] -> 25.6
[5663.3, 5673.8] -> 24.5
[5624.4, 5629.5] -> 25.8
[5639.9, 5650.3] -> 24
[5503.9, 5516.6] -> 23.1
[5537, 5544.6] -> 23.7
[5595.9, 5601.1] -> 23.4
